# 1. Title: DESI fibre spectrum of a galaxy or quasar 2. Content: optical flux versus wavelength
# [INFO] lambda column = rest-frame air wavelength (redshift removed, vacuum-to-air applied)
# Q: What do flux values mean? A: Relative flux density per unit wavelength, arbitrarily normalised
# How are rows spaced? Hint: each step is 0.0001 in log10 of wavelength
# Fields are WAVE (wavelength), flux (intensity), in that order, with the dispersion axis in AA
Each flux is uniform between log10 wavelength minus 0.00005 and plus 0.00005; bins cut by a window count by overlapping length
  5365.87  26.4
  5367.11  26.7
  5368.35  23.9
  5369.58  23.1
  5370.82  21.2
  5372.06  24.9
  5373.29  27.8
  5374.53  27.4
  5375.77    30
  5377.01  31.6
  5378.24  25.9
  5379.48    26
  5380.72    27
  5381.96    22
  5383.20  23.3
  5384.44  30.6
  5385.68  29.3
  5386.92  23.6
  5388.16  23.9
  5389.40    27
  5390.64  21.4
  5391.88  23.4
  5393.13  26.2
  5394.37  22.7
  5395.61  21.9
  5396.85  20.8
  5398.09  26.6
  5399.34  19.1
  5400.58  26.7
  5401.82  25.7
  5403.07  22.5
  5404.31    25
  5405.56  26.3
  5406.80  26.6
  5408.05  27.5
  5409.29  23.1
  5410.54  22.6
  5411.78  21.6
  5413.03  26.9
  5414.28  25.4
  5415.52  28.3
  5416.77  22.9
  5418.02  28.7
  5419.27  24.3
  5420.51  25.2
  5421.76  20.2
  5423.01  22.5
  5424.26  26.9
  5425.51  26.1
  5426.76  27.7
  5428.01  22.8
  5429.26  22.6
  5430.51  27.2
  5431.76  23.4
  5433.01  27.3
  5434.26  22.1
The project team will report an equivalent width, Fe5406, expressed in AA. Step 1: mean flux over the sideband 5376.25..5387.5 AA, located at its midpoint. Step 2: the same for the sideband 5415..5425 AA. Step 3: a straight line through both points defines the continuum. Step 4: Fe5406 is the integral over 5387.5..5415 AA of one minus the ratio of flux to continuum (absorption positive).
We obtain 1.6 AA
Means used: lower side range 26.6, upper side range 24.8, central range 24.2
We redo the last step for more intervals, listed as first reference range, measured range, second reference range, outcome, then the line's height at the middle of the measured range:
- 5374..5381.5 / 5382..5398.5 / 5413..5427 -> 1.56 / 27.1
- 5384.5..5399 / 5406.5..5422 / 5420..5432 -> -0.32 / 24.4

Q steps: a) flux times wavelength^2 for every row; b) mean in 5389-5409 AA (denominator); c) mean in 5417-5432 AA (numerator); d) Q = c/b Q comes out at 1.0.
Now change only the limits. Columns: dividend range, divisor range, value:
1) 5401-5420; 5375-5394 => 0.98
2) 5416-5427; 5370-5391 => 0.97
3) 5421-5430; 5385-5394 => 0.98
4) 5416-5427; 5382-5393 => 1.00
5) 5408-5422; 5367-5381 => 0.96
